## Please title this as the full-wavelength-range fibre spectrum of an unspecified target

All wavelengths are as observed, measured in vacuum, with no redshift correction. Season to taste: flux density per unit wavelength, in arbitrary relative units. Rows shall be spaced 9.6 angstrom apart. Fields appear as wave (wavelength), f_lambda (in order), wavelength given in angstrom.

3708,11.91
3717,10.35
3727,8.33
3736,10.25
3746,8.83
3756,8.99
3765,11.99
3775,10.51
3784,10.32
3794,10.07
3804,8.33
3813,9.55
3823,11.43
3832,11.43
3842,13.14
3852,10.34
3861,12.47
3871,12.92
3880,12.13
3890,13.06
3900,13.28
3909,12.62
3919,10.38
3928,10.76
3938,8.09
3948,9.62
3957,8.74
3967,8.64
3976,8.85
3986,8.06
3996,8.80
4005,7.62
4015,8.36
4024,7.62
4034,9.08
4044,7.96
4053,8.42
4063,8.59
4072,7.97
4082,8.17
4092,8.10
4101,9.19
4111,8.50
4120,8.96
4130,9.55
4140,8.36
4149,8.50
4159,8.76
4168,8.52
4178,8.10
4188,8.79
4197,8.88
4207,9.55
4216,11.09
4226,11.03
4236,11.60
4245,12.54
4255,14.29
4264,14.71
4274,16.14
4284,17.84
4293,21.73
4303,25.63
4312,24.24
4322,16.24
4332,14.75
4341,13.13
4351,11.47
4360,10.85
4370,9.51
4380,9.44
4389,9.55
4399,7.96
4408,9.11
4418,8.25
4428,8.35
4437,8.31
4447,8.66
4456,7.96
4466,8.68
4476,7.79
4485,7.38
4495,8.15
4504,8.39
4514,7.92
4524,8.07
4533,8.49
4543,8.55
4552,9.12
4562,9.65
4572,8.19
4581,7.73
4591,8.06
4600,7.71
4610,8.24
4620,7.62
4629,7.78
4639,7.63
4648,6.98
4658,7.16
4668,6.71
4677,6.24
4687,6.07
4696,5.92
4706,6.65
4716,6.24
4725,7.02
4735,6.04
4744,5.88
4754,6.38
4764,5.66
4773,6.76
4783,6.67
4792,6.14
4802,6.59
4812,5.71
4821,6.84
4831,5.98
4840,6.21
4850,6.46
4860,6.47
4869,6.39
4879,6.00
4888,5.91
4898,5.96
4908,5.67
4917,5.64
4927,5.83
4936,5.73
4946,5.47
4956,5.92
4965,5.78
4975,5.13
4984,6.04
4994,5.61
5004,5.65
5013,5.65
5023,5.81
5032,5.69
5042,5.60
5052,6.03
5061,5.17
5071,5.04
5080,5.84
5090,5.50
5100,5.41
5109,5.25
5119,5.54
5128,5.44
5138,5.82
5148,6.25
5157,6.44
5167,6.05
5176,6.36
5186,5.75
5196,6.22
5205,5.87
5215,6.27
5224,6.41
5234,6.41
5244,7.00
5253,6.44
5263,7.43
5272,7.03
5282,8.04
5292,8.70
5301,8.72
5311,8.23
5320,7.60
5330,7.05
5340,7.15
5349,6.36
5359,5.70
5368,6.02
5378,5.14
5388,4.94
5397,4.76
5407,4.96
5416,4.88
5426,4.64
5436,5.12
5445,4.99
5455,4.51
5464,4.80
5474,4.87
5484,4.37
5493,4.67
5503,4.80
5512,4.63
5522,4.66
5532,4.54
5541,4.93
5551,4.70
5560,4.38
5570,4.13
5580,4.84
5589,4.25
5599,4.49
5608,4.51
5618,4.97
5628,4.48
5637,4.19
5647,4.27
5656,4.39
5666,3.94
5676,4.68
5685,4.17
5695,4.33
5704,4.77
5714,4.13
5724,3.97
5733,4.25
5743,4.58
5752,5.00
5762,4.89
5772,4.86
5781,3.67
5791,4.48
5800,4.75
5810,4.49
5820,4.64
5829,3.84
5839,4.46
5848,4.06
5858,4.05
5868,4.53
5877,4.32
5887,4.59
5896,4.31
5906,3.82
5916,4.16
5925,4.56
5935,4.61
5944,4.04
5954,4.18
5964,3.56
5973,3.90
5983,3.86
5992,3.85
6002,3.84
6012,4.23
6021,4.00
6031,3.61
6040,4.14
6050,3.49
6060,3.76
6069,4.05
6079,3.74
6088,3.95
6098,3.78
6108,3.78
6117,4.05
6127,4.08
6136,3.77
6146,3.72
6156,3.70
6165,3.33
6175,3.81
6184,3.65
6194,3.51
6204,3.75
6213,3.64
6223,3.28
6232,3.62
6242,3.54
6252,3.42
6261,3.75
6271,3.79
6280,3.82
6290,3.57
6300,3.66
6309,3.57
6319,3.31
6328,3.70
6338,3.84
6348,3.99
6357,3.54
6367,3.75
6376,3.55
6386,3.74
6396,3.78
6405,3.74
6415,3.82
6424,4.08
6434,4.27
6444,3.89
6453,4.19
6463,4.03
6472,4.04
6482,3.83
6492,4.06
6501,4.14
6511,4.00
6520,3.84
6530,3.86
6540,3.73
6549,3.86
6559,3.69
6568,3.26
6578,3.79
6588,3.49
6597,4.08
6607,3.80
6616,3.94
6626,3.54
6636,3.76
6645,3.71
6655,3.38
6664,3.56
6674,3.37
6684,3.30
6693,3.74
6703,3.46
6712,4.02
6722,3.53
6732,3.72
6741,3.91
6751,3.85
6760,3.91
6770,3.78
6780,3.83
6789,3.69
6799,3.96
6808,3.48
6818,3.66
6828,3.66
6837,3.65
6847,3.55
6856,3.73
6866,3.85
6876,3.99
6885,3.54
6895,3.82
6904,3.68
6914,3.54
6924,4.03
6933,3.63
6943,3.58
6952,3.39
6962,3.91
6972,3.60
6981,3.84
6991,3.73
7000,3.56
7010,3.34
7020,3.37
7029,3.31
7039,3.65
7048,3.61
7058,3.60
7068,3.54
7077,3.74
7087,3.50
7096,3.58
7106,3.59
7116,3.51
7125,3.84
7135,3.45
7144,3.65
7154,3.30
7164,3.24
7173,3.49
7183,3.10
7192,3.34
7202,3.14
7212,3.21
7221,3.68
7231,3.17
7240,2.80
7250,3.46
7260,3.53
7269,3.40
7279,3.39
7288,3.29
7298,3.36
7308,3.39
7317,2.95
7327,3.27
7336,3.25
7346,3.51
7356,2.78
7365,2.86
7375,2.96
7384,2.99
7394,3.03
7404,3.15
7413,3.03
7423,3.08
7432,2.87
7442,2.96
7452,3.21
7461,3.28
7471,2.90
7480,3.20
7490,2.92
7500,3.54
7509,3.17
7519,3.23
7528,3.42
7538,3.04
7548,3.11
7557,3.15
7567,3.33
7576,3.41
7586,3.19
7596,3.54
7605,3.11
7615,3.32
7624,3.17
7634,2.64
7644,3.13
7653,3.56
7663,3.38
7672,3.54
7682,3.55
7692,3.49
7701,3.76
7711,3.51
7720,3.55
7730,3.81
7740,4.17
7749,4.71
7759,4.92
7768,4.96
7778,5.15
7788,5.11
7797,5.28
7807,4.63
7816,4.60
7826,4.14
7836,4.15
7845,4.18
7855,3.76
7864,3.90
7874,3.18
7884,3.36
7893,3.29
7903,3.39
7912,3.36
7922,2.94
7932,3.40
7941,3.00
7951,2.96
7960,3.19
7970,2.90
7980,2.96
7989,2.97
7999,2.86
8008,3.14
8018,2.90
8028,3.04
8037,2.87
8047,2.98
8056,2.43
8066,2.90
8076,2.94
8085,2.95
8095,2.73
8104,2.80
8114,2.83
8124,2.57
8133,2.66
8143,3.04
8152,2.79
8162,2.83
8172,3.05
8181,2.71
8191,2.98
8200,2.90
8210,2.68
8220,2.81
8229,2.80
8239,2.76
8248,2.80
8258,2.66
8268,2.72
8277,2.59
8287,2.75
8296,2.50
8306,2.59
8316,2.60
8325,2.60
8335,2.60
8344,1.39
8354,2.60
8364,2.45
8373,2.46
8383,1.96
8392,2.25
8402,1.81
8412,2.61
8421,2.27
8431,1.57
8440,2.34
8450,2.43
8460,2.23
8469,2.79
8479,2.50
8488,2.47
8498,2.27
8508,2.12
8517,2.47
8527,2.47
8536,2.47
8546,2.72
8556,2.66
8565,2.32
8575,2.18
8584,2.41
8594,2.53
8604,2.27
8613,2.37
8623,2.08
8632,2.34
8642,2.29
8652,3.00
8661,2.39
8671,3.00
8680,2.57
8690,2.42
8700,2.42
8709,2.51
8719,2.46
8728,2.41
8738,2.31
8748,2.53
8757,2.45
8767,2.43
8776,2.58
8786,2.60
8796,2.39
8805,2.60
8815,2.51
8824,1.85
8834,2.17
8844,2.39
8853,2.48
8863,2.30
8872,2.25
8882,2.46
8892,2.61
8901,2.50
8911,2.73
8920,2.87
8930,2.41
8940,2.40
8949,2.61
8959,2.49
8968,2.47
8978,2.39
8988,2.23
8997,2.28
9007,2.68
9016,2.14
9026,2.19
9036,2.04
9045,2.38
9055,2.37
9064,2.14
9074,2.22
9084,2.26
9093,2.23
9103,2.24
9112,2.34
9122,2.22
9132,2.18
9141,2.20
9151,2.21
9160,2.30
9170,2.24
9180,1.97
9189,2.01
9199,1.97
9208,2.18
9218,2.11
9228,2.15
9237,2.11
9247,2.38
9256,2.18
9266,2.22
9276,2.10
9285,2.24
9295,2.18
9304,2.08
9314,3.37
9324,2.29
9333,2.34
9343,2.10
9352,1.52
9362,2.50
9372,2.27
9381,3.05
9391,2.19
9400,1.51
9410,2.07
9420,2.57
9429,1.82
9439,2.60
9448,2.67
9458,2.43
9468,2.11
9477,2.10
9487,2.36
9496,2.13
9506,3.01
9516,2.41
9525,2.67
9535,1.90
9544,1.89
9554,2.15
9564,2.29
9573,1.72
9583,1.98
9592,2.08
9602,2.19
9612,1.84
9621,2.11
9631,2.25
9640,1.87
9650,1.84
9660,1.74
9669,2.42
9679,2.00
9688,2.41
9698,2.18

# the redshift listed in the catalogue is 1.78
